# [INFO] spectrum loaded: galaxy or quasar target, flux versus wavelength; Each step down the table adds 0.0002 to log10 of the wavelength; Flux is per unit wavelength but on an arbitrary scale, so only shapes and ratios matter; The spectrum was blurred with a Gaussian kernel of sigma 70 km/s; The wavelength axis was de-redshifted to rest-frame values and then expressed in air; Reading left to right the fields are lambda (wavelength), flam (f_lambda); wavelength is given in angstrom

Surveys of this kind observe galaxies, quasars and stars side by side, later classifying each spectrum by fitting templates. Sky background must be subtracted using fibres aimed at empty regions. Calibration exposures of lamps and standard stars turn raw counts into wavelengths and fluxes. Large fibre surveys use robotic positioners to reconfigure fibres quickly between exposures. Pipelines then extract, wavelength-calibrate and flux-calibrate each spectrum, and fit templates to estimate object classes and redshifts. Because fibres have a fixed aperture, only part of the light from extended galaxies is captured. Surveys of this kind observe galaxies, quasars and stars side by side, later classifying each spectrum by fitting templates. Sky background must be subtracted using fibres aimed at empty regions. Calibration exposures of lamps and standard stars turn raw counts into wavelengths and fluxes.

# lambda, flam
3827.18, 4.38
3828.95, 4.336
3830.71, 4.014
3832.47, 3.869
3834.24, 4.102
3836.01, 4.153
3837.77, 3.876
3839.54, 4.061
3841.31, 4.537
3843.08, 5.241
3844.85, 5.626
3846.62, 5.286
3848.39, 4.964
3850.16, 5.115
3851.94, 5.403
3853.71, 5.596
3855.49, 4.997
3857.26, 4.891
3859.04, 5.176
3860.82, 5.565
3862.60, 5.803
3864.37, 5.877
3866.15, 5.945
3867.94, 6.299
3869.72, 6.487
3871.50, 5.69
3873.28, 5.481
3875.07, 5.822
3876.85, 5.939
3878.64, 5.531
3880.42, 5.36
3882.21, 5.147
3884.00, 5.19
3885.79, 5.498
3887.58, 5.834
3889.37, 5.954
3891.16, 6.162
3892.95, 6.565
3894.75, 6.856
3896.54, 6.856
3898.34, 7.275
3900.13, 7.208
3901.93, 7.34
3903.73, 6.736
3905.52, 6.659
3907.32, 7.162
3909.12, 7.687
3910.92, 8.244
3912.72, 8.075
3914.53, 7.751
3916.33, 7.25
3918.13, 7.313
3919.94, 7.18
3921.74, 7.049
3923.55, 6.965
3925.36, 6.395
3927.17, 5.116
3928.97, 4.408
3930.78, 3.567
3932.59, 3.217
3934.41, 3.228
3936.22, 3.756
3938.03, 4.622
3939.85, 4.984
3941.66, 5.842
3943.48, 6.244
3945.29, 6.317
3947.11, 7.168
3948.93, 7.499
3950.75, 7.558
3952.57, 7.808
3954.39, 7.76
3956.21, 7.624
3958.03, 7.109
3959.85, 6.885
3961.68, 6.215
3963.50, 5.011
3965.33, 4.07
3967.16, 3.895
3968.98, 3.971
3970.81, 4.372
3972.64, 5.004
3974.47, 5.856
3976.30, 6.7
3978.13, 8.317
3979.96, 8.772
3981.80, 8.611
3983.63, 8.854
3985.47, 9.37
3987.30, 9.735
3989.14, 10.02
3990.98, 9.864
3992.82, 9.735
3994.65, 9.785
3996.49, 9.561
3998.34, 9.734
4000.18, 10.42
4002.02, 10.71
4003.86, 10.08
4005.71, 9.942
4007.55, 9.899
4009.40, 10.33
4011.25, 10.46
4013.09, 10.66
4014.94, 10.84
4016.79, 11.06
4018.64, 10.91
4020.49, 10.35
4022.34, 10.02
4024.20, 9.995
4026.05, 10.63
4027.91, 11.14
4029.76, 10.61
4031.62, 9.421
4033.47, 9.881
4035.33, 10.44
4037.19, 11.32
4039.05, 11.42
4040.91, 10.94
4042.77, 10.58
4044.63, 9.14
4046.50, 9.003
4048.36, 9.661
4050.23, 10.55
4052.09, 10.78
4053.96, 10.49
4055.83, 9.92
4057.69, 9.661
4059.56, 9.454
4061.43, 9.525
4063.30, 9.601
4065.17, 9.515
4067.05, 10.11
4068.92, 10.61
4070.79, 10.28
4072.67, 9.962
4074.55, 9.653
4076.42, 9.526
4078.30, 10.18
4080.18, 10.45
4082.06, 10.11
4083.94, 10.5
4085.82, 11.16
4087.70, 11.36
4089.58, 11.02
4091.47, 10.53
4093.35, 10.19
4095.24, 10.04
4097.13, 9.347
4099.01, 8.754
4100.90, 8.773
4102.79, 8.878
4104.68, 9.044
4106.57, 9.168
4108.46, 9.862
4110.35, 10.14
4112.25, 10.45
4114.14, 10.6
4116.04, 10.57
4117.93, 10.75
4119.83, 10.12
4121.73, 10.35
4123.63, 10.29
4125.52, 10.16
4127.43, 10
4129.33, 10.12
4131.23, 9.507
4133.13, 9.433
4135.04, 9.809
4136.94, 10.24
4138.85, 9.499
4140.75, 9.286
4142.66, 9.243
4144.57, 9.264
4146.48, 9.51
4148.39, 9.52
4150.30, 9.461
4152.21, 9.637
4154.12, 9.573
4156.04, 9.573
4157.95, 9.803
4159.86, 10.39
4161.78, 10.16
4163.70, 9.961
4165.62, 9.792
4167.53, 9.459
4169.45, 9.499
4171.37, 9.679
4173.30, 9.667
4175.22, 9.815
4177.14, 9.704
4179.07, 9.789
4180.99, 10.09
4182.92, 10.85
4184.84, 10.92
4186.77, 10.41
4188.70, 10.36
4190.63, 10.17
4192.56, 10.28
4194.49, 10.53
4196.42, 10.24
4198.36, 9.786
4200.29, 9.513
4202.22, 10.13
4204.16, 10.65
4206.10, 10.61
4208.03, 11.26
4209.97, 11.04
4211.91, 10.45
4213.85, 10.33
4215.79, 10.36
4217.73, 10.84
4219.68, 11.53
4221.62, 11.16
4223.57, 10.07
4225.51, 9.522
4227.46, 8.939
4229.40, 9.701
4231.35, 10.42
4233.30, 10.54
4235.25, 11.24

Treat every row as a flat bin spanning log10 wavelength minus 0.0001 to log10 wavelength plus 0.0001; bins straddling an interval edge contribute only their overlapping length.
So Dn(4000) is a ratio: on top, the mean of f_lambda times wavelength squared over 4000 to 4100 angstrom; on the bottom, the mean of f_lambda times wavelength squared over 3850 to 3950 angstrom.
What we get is 1.83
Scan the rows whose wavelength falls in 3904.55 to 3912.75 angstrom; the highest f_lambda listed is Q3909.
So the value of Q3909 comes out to 8.244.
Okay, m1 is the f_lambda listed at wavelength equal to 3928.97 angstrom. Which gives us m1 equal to 4.408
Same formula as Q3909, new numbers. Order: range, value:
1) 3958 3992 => 10.02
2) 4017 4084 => 11.42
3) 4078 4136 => 11.36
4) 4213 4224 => 11.53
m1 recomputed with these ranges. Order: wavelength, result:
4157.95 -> 9.803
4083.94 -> 10.5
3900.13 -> 7.208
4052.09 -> 10.78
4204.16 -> 10.65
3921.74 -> 7.049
